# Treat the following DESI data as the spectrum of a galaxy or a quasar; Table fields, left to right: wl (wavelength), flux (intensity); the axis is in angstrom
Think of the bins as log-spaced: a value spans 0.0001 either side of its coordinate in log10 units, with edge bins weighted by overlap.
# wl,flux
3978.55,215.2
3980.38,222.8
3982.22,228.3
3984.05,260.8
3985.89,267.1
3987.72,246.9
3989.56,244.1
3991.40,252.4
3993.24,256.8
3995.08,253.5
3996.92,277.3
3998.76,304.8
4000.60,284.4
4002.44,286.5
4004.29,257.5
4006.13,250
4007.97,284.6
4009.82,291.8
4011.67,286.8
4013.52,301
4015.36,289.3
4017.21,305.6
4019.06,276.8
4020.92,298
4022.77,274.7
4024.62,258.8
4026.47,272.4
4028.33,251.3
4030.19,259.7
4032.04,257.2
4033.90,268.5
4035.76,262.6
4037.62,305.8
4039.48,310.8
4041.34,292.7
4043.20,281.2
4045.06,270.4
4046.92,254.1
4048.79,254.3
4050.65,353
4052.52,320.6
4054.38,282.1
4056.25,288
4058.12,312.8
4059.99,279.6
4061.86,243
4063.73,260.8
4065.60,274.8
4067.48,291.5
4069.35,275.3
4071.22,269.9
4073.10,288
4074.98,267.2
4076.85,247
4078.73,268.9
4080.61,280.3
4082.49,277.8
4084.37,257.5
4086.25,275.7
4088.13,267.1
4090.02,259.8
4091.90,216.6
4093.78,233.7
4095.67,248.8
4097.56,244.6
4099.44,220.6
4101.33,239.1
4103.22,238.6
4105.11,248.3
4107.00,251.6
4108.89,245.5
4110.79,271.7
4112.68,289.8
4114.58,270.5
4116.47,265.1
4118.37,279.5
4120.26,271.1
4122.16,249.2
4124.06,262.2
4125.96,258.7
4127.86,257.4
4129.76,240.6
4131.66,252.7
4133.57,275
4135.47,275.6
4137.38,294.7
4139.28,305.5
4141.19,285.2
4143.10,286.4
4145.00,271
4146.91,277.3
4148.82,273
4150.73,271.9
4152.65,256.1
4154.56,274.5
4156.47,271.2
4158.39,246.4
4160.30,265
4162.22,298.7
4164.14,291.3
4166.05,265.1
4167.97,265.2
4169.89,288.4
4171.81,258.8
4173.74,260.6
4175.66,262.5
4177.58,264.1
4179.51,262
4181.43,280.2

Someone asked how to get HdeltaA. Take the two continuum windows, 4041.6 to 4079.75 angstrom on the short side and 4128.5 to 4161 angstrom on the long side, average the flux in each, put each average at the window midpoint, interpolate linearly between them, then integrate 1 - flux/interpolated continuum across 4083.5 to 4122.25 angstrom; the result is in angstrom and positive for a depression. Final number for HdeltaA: 2.9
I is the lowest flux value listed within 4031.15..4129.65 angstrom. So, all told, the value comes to 216.6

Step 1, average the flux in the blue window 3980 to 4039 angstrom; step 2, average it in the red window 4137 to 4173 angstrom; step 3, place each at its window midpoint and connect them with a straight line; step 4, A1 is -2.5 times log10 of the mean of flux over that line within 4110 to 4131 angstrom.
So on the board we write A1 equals 0.039 mag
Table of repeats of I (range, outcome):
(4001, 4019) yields 250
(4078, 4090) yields 257.5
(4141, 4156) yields 256.1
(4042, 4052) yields 254.1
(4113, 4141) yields 240.6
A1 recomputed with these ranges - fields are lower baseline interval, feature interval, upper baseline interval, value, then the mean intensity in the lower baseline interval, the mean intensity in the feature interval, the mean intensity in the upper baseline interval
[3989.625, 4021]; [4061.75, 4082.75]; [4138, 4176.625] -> 0.02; 278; 271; 274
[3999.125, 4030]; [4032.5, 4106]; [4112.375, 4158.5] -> 0.02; 279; 270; 271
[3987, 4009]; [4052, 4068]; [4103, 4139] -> -0.07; 267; 282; 264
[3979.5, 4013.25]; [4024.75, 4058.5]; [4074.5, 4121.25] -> -0.08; 265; 282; 257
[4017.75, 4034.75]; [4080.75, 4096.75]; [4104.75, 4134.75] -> 0.04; 269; 256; 262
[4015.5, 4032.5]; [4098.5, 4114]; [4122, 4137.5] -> 0.06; 274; 251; 262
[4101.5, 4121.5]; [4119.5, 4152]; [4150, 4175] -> -0.02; 262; 271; 270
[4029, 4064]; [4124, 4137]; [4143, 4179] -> 0.05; 282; 262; 270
